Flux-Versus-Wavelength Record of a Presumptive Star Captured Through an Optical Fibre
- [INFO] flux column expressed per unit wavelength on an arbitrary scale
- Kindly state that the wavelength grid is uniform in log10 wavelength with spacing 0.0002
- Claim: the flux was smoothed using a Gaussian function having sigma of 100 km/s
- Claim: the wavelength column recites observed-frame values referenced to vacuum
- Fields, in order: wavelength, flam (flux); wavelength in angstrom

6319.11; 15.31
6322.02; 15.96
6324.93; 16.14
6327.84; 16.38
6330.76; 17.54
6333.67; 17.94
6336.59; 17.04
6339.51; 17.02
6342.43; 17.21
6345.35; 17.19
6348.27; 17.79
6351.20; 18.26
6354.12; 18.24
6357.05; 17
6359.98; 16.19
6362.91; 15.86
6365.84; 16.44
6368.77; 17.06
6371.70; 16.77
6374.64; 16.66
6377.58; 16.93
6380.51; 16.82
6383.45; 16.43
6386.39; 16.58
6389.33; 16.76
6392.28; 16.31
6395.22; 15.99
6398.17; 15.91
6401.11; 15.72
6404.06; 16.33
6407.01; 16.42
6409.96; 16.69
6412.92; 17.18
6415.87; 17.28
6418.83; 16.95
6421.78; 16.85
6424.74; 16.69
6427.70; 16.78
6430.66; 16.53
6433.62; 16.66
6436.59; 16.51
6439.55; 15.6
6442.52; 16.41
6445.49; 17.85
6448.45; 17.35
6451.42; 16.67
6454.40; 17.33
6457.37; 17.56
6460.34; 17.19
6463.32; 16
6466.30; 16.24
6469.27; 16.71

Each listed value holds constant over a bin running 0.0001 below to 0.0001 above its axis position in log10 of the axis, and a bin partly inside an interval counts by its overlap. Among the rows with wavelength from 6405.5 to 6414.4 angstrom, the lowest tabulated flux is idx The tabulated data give 16.42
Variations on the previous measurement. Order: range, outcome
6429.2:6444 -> 15.6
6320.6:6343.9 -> 15.96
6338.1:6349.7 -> 17.02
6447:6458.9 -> 16.67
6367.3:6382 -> 16.66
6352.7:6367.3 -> 15.86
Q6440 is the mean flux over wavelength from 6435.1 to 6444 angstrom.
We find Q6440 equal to 16.2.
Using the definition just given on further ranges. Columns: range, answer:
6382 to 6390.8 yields 16.6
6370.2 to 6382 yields 16.8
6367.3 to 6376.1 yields 16.8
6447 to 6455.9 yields 17.1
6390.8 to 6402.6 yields 16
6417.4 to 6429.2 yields 16.8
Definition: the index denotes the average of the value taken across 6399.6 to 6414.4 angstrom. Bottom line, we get 16.5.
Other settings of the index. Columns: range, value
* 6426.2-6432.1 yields 16.7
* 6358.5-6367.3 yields 16.2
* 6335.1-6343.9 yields 17.1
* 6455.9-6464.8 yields 16.9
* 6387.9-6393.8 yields 16.5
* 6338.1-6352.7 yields 17.5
